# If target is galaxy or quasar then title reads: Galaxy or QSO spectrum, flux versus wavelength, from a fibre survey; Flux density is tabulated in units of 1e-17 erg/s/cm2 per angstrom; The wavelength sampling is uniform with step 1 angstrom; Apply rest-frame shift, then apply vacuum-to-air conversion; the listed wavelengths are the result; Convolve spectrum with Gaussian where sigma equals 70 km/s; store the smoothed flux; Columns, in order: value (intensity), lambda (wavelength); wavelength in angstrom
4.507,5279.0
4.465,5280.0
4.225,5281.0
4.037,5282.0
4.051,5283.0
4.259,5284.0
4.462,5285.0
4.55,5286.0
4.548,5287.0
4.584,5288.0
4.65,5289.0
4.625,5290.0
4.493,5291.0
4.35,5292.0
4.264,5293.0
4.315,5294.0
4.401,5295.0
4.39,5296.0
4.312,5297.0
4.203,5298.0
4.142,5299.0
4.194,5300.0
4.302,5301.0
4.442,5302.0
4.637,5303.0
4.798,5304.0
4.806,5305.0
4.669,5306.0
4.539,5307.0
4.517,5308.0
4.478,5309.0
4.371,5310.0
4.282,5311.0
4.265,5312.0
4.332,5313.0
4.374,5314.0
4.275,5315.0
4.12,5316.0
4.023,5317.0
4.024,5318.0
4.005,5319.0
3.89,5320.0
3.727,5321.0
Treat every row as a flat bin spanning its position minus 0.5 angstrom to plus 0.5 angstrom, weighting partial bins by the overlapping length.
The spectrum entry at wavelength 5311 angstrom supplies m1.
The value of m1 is 4.282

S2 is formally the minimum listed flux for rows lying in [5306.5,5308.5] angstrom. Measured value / 4.517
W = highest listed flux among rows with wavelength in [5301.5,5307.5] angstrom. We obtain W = 4.806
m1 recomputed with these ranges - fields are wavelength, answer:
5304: 4.798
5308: 4.517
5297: 4.312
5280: 4.465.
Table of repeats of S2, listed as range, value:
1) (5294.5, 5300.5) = 4.142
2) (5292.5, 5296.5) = 4.264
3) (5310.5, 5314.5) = 4.265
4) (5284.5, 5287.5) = 4.462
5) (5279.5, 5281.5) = 4.225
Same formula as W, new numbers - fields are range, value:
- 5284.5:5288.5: 4.584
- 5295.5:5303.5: 4.637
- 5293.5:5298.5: 4.401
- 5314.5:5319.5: 4.275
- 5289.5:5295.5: 4.625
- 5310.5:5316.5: 4.374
